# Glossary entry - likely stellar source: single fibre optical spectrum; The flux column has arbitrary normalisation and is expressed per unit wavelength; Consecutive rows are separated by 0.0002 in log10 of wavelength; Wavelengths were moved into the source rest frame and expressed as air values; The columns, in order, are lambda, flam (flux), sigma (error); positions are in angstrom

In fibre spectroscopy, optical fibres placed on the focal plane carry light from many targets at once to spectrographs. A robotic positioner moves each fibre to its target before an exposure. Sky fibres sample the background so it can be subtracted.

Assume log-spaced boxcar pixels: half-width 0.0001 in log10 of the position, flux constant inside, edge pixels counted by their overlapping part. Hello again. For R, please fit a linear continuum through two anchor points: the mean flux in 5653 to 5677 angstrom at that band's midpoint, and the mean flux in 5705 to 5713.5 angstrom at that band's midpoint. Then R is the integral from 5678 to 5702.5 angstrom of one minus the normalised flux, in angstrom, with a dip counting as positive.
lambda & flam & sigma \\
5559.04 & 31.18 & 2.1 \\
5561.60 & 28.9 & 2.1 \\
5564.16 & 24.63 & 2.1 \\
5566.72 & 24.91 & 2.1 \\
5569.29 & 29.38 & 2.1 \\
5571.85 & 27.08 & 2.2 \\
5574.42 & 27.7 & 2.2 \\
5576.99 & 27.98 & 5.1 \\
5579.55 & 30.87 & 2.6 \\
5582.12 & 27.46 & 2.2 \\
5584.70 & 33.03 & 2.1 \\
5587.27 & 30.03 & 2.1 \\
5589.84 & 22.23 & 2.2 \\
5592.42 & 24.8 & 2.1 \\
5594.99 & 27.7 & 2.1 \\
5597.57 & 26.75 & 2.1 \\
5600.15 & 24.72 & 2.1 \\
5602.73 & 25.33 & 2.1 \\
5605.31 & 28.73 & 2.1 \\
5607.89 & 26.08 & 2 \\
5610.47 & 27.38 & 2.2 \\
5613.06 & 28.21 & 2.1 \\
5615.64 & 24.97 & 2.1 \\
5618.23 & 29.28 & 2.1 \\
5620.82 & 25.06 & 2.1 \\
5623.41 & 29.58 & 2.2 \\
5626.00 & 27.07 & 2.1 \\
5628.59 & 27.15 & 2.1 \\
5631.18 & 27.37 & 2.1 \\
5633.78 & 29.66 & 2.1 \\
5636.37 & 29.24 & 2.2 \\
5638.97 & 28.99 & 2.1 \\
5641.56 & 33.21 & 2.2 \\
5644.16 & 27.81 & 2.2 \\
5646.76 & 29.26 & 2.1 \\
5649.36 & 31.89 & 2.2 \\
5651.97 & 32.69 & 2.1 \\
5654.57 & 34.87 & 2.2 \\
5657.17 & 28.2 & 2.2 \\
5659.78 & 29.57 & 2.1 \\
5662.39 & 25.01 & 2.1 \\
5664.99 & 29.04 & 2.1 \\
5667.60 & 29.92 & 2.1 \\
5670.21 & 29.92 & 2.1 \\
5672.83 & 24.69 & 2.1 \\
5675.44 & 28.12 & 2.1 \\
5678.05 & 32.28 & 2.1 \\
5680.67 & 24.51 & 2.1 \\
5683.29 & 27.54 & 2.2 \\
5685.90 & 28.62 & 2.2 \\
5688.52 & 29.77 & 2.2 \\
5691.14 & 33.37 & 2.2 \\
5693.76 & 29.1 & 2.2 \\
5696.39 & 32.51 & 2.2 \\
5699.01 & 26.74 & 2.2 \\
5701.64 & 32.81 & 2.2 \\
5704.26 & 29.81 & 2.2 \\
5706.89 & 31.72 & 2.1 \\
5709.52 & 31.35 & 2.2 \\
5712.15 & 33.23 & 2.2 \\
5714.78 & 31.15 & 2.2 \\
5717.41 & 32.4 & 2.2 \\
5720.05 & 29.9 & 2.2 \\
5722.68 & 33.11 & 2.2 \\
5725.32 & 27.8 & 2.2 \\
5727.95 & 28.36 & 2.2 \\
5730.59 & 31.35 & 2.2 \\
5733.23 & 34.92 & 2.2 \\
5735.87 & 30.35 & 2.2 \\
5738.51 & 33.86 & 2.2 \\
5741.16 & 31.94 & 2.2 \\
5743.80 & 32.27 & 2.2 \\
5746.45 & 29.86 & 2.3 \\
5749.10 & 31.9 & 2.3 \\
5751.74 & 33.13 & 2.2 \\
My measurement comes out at 0.9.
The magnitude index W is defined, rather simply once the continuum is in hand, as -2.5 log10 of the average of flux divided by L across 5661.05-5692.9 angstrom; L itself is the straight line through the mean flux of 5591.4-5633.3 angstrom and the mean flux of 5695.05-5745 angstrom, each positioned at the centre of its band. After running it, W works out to 0.04 mag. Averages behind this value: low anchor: 27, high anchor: 31.3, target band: 28.6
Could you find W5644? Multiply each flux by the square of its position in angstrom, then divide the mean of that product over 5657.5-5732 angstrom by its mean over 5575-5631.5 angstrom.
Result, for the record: 1.12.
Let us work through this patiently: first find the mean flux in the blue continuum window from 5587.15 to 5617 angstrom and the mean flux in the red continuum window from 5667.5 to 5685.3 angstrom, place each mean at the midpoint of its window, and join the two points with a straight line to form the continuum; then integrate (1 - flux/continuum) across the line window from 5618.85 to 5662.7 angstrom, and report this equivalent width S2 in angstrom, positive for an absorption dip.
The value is -3.4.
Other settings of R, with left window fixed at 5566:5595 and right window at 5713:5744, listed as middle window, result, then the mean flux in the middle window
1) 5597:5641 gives 2.0 angstrom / 27.5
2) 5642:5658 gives -0.8 angstrom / 31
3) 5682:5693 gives 0.2 angstrom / 29.8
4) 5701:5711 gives -0.1 angstrom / 31.4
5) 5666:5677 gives 0.6 angstrom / 28.3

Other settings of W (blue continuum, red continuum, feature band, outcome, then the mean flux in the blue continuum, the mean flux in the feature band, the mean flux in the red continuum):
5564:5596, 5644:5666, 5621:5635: 0.05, 27.6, 27.9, 29.9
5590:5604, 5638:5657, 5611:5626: 0.02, 25.6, 27.4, 31.1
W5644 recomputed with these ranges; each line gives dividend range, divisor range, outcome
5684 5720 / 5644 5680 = 1.06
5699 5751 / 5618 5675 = 1.11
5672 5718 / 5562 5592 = 1.13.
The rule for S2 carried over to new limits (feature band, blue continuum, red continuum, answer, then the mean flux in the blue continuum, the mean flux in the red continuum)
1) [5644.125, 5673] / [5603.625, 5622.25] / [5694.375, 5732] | -0.9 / 27.1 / 30.8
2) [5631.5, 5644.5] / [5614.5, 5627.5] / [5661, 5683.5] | -1.1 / 27.2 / 27.9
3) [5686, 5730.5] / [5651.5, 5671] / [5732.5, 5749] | 0.5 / 29.8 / 32.1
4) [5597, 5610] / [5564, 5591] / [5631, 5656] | 1.2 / 27.9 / 30.6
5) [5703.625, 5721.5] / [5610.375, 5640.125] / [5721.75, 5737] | -0.6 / 27.8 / 30.9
